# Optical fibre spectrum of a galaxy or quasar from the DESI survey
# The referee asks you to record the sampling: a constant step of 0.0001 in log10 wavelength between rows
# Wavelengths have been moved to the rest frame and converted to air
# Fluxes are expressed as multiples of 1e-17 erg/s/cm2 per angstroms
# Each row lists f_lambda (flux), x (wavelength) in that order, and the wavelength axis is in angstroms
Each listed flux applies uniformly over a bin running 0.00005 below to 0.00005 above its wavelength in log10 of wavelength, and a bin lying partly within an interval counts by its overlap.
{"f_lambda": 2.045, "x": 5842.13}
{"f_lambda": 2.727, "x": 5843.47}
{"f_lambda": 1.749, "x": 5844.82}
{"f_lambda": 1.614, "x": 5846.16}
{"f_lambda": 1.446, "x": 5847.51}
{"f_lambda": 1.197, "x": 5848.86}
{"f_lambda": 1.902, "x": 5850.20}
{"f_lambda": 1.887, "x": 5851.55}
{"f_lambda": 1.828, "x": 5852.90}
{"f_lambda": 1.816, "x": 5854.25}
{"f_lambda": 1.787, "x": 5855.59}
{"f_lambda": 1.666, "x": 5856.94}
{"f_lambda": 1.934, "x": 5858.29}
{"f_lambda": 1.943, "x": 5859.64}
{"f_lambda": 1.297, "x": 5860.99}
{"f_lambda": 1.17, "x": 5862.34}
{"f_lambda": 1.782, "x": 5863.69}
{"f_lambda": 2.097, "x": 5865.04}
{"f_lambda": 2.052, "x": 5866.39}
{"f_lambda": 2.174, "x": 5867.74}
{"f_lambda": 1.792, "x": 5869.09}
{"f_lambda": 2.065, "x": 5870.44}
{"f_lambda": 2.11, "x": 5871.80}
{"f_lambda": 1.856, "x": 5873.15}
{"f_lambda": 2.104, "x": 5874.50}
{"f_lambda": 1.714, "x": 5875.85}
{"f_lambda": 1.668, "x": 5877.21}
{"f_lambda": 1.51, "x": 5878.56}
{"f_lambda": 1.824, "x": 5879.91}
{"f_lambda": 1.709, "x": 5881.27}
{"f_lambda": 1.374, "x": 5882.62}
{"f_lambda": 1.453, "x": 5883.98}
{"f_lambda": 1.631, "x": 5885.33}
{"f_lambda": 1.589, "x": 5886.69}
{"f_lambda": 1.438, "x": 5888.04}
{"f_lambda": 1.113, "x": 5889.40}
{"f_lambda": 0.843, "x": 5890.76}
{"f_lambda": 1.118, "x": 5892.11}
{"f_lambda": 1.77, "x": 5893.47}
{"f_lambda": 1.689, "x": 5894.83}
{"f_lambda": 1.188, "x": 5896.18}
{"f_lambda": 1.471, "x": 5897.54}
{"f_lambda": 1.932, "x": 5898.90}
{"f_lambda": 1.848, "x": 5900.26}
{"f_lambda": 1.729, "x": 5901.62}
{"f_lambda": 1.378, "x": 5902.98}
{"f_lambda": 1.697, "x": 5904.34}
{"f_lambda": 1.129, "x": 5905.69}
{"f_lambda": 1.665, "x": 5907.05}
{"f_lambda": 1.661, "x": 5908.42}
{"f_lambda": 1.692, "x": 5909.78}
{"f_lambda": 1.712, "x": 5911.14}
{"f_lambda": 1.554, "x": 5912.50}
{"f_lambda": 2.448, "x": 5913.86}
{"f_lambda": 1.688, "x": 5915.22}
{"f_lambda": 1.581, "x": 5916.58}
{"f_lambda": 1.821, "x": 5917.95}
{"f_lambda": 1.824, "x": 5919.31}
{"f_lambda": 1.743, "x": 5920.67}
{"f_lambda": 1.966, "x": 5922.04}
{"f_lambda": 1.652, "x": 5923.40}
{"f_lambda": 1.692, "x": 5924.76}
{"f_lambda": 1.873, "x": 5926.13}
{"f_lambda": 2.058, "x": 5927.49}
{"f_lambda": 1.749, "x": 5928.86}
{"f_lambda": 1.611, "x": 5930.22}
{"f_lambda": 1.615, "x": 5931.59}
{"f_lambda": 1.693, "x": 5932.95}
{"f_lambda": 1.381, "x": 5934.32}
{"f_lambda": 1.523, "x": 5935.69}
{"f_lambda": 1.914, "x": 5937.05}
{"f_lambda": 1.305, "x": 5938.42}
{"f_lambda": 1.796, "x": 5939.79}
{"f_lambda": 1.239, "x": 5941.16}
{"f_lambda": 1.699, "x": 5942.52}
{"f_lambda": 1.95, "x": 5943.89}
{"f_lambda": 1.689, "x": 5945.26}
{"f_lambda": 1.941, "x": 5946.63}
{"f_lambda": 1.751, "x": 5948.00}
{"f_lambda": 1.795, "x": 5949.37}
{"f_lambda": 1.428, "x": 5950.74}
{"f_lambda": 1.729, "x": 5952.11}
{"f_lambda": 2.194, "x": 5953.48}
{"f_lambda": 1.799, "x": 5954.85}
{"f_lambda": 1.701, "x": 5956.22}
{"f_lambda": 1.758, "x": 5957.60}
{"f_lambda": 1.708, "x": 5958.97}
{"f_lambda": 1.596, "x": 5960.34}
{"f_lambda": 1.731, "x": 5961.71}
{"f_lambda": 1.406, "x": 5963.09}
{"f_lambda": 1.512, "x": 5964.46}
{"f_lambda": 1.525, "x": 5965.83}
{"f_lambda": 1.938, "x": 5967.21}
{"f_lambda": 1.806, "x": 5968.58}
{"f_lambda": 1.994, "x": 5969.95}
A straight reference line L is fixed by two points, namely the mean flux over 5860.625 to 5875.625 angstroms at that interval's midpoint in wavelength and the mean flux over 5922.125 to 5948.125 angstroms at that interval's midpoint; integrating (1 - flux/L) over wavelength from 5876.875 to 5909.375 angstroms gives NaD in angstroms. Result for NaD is 5.2 angstroms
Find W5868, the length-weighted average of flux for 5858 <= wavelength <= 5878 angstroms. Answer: 1.85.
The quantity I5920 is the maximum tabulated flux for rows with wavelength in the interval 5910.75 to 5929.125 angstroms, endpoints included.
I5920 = 2.448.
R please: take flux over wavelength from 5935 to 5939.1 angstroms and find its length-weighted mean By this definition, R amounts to 1.58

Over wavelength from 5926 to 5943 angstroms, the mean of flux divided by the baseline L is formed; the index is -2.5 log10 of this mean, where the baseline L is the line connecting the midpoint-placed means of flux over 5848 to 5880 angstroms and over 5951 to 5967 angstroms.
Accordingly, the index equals 0.05 mag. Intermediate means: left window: 1.8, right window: 1.7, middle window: 1.64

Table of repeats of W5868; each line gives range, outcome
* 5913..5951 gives 1.73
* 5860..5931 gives 1.68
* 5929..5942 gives 1.57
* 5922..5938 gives 1.71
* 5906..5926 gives 1.75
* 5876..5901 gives 1.51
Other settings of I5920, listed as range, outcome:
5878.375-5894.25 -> 1.824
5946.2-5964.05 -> 2.194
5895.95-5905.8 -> 1.932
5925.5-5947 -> 2.058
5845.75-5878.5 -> 2.174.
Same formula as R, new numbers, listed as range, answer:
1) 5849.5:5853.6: 1.87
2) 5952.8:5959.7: 1.83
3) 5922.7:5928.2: 1.82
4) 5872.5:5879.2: 1.77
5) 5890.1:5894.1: 1.24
